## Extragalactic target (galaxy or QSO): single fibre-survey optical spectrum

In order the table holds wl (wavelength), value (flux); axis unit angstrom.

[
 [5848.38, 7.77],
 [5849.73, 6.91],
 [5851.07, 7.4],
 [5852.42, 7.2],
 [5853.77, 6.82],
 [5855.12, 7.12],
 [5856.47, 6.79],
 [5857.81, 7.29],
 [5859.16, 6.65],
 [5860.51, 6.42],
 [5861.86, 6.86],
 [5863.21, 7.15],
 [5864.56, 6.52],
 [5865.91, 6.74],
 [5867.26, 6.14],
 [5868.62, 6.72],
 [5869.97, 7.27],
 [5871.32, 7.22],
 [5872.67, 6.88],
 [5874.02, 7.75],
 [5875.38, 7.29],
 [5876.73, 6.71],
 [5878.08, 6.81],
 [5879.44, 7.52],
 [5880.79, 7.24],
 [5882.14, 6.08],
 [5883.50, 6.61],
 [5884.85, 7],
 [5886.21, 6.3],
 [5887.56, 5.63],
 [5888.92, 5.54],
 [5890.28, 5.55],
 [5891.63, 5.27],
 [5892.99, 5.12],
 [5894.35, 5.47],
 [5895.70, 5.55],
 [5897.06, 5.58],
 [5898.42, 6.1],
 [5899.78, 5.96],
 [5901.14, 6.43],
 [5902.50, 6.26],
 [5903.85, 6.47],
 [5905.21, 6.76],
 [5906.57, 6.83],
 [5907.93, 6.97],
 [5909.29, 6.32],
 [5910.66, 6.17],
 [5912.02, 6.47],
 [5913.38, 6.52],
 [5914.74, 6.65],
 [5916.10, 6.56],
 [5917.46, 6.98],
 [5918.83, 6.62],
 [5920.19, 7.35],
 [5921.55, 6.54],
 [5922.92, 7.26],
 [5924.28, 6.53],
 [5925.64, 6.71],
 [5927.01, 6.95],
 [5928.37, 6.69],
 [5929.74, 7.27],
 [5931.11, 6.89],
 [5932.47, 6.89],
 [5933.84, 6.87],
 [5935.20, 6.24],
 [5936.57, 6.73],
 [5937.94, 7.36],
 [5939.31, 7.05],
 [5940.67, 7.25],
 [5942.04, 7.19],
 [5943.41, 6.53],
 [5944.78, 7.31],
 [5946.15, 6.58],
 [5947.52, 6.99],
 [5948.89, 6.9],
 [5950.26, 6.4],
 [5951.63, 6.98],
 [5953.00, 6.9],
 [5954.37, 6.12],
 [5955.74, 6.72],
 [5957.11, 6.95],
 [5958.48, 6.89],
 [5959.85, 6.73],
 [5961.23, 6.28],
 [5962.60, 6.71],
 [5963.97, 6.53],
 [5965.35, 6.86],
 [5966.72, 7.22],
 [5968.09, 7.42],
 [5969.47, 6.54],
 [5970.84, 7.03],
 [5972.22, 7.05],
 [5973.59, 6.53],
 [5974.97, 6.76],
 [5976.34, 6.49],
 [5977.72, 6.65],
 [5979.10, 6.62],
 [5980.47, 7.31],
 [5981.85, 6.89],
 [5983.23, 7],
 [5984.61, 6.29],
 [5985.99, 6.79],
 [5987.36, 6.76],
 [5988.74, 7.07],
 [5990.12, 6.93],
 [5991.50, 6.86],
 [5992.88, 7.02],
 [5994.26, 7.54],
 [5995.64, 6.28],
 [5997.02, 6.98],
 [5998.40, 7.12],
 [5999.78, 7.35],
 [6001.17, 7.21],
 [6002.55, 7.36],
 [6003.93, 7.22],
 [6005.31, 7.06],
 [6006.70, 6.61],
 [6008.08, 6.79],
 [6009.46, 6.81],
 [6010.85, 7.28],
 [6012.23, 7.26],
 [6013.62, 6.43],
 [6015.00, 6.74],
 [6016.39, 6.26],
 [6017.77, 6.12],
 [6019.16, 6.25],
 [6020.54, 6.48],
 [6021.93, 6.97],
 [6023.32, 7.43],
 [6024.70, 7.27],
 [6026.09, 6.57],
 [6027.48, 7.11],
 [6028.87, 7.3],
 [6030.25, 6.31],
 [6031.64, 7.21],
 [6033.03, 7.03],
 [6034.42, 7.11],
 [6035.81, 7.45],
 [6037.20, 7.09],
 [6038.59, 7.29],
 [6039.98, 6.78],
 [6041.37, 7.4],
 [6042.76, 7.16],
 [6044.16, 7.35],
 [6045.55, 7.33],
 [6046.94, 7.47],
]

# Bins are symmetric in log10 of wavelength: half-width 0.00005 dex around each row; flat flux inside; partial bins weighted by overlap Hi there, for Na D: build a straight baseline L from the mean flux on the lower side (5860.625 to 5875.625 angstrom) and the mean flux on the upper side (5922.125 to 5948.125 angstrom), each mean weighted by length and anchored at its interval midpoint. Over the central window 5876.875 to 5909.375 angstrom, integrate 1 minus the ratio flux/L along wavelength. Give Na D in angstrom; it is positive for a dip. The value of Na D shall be 3.2 angstrom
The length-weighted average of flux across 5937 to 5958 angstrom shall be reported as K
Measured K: 6.88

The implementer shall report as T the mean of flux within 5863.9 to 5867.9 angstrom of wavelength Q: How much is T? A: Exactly 6.47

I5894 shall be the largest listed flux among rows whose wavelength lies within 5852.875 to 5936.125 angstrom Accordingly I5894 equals 7.75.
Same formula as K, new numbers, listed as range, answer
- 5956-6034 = 6.87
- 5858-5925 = 6.52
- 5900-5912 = 6.5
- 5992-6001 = 7.05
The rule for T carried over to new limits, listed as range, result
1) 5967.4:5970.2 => 6.99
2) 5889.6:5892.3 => 5.42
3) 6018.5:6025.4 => 6.89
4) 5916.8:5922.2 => 6.87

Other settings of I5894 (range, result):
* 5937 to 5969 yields 7.42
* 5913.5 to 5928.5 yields 7.35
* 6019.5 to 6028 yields 7.43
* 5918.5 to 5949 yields 7.36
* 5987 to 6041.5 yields 7.54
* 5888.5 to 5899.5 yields 6.1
